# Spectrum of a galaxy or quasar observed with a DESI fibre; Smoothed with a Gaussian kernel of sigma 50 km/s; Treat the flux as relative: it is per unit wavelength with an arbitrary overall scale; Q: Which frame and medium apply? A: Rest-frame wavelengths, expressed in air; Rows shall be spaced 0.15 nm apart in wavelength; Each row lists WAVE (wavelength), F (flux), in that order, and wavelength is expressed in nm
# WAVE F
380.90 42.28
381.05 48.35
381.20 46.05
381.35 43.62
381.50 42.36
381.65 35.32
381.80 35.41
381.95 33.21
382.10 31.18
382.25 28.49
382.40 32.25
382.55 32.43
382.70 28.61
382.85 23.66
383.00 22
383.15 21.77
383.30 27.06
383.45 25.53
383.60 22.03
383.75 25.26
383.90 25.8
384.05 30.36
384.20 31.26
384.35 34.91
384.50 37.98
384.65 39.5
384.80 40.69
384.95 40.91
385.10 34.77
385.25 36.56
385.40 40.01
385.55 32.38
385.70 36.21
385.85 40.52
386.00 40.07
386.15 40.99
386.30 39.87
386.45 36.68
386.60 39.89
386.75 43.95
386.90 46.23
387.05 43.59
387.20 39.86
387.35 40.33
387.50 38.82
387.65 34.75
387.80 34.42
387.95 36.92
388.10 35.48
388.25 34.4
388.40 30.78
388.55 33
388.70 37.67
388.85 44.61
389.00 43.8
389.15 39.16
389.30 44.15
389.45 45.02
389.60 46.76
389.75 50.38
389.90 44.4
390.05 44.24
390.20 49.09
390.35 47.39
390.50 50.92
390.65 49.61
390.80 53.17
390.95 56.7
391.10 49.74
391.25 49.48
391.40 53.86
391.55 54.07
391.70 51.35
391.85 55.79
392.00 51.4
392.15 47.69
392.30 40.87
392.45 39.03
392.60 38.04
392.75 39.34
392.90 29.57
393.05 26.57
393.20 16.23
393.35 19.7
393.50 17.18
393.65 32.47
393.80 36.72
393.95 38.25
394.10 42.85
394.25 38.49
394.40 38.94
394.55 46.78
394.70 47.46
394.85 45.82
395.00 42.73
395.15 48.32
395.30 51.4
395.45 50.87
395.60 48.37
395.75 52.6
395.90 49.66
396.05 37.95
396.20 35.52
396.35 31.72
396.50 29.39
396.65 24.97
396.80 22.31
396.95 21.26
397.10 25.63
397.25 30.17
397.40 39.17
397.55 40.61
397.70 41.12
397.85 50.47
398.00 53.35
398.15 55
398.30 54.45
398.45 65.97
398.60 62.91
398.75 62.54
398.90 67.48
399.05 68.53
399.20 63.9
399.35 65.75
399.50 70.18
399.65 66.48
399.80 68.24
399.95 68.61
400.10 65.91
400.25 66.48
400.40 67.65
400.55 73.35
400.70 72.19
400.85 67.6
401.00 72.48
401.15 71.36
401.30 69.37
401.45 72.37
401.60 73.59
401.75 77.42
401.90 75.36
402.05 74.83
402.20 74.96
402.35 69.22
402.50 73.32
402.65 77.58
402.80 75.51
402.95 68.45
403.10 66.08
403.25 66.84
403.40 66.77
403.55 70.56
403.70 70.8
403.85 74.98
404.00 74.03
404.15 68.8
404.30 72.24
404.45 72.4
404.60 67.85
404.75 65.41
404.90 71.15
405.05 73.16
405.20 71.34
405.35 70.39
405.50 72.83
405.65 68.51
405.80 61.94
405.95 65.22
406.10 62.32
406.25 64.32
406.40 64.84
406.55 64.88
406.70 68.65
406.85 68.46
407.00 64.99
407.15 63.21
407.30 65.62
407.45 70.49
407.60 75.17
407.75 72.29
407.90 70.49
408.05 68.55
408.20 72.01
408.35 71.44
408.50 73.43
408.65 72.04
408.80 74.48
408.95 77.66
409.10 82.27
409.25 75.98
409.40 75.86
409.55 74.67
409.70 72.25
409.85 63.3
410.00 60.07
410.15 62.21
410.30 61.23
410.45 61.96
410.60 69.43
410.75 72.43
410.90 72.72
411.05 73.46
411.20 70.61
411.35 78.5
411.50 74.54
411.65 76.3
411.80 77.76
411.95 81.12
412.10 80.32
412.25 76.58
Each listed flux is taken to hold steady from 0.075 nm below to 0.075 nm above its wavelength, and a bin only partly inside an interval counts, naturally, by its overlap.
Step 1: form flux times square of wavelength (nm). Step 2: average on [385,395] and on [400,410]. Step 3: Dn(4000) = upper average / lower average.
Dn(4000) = 1.9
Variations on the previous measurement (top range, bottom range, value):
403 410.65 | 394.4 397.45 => 1.87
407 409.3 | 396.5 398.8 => 1.78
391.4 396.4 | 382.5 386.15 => 1.33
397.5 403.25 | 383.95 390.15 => 1.82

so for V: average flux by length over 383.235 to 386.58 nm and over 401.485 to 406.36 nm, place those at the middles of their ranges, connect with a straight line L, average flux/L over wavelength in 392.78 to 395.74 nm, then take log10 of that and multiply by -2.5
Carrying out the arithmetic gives 0.35 mag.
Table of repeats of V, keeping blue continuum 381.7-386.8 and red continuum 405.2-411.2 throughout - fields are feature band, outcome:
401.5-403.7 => -0.18 mag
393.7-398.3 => 0.24 mag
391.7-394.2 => 0.26 mag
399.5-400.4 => -0.18 mag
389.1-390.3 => -0.10 mag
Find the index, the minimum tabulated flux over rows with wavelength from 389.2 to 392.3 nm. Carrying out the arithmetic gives 40.87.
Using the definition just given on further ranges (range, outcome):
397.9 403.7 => 53.35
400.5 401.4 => 67.6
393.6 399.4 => 21.26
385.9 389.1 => 30.78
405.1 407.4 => 61.94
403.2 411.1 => 60.07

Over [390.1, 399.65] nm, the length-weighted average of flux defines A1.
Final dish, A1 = 44.9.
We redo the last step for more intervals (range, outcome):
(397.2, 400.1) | 58.1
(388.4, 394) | 42.2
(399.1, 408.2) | 69.6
